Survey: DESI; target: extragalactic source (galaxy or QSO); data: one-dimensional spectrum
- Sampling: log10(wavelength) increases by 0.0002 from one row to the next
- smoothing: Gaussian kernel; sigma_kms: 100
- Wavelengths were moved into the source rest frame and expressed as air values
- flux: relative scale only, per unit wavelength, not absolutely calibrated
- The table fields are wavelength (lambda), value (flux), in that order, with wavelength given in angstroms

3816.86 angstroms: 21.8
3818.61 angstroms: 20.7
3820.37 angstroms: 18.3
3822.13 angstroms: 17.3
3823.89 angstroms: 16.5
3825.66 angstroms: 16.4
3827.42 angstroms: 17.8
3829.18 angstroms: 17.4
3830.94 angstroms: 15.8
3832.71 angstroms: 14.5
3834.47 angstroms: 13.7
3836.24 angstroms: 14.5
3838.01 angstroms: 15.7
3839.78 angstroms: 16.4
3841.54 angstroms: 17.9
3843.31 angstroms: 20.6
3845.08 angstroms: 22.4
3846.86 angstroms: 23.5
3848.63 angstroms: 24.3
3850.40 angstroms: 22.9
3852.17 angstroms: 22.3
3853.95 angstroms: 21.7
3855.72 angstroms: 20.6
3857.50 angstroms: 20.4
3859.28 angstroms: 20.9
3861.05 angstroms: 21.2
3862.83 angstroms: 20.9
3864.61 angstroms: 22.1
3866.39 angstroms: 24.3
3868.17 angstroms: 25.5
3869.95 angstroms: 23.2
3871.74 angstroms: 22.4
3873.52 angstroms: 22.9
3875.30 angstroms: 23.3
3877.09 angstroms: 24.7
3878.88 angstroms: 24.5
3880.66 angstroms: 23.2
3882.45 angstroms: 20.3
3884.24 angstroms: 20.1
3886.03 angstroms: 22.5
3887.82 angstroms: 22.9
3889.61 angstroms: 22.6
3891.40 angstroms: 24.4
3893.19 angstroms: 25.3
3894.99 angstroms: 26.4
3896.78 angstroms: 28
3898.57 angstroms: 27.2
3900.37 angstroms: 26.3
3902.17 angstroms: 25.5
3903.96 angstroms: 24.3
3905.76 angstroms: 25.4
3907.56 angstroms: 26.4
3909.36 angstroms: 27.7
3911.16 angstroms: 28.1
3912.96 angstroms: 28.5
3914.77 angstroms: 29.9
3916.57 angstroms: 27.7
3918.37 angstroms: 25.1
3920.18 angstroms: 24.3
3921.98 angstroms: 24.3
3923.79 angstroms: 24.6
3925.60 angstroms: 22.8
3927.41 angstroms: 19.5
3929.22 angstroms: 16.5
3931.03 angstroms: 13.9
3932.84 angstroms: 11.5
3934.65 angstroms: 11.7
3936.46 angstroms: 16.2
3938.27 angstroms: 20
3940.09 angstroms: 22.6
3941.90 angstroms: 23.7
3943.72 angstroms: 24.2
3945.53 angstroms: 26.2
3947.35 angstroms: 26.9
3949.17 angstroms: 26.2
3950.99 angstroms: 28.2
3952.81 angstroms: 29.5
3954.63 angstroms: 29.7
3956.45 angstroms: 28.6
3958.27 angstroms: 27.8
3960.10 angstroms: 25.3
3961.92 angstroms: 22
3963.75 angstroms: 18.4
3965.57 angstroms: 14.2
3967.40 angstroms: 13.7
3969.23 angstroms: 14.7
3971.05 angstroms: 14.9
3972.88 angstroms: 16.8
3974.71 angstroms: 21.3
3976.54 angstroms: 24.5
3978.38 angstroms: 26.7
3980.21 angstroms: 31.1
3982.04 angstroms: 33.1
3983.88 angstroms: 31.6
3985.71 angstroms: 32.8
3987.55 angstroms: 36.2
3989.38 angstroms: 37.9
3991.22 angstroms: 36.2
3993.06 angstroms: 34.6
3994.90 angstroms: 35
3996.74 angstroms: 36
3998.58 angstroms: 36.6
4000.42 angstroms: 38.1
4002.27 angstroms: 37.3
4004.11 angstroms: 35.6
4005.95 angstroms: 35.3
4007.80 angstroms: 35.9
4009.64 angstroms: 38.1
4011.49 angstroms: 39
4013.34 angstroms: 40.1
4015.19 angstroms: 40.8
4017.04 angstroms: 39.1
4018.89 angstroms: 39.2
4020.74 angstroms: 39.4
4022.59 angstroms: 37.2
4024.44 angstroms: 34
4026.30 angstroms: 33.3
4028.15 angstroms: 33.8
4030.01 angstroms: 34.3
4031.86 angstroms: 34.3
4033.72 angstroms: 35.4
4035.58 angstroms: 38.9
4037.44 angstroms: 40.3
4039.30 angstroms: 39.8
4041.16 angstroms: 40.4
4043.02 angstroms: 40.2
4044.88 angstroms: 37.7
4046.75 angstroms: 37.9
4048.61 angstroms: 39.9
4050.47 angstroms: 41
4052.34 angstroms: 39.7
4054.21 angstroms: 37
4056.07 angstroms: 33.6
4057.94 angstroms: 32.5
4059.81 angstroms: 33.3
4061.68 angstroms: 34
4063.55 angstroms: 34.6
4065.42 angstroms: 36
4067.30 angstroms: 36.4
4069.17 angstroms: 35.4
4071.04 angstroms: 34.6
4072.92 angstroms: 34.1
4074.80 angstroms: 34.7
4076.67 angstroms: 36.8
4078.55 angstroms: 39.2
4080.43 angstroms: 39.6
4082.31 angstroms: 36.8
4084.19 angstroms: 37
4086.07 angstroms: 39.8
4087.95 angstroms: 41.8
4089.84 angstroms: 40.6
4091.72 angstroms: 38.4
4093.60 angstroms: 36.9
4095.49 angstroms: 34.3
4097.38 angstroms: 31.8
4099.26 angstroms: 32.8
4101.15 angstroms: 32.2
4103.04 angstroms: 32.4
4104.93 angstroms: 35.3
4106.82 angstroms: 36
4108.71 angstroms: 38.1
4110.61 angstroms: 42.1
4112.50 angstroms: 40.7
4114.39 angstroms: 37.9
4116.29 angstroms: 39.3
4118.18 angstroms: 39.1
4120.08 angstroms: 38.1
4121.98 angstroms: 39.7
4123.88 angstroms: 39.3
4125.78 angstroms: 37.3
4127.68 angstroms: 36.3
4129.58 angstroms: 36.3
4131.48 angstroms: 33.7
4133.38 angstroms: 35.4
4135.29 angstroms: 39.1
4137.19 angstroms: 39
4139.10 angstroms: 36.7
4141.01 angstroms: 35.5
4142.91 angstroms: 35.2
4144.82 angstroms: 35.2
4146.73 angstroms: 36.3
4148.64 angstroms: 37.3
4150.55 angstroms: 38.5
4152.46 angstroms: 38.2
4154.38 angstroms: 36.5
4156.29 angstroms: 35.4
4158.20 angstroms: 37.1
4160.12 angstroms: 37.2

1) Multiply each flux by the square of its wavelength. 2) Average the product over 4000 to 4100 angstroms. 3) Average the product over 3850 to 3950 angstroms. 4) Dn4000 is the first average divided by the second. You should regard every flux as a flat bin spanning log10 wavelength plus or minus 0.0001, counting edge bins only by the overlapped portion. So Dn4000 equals 1.7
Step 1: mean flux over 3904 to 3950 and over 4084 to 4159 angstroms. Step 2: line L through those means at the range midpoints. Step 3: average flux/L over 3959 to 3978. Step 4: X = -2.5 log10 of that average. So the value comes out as 0.35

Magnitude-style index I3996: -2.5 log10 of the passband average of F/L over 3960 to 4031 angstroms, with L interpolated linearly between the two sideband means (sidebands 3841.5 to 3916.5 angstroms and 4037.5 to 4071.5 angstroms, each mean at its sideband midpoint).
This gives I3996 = 0.05 mag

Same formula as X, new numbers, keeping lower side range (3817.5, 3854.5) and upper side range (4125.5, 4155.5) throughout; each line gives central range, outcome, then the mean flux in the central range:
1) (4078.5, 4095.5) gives -0.156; 38.6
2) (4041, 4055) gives -0.249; 39.2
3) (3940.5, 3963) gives -0.039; 26.4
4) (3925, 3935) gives 0.445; 16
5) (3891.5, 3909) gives -0.165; 26.1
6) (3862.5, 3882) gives -0.129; 23.4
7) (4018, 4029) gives -0.214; 36.2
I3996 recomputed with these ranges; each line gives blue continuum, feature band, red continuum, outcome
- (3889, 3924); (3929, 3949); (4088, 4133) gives 0.377 mag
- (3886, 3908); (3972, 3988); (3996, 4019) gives 0.233 mag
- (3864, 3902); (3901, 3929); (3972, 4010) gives 0.048 mag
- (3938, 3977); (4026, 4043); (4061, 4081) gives -0.169 mag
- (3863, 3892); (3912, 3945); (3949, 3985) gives 0.094 mag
